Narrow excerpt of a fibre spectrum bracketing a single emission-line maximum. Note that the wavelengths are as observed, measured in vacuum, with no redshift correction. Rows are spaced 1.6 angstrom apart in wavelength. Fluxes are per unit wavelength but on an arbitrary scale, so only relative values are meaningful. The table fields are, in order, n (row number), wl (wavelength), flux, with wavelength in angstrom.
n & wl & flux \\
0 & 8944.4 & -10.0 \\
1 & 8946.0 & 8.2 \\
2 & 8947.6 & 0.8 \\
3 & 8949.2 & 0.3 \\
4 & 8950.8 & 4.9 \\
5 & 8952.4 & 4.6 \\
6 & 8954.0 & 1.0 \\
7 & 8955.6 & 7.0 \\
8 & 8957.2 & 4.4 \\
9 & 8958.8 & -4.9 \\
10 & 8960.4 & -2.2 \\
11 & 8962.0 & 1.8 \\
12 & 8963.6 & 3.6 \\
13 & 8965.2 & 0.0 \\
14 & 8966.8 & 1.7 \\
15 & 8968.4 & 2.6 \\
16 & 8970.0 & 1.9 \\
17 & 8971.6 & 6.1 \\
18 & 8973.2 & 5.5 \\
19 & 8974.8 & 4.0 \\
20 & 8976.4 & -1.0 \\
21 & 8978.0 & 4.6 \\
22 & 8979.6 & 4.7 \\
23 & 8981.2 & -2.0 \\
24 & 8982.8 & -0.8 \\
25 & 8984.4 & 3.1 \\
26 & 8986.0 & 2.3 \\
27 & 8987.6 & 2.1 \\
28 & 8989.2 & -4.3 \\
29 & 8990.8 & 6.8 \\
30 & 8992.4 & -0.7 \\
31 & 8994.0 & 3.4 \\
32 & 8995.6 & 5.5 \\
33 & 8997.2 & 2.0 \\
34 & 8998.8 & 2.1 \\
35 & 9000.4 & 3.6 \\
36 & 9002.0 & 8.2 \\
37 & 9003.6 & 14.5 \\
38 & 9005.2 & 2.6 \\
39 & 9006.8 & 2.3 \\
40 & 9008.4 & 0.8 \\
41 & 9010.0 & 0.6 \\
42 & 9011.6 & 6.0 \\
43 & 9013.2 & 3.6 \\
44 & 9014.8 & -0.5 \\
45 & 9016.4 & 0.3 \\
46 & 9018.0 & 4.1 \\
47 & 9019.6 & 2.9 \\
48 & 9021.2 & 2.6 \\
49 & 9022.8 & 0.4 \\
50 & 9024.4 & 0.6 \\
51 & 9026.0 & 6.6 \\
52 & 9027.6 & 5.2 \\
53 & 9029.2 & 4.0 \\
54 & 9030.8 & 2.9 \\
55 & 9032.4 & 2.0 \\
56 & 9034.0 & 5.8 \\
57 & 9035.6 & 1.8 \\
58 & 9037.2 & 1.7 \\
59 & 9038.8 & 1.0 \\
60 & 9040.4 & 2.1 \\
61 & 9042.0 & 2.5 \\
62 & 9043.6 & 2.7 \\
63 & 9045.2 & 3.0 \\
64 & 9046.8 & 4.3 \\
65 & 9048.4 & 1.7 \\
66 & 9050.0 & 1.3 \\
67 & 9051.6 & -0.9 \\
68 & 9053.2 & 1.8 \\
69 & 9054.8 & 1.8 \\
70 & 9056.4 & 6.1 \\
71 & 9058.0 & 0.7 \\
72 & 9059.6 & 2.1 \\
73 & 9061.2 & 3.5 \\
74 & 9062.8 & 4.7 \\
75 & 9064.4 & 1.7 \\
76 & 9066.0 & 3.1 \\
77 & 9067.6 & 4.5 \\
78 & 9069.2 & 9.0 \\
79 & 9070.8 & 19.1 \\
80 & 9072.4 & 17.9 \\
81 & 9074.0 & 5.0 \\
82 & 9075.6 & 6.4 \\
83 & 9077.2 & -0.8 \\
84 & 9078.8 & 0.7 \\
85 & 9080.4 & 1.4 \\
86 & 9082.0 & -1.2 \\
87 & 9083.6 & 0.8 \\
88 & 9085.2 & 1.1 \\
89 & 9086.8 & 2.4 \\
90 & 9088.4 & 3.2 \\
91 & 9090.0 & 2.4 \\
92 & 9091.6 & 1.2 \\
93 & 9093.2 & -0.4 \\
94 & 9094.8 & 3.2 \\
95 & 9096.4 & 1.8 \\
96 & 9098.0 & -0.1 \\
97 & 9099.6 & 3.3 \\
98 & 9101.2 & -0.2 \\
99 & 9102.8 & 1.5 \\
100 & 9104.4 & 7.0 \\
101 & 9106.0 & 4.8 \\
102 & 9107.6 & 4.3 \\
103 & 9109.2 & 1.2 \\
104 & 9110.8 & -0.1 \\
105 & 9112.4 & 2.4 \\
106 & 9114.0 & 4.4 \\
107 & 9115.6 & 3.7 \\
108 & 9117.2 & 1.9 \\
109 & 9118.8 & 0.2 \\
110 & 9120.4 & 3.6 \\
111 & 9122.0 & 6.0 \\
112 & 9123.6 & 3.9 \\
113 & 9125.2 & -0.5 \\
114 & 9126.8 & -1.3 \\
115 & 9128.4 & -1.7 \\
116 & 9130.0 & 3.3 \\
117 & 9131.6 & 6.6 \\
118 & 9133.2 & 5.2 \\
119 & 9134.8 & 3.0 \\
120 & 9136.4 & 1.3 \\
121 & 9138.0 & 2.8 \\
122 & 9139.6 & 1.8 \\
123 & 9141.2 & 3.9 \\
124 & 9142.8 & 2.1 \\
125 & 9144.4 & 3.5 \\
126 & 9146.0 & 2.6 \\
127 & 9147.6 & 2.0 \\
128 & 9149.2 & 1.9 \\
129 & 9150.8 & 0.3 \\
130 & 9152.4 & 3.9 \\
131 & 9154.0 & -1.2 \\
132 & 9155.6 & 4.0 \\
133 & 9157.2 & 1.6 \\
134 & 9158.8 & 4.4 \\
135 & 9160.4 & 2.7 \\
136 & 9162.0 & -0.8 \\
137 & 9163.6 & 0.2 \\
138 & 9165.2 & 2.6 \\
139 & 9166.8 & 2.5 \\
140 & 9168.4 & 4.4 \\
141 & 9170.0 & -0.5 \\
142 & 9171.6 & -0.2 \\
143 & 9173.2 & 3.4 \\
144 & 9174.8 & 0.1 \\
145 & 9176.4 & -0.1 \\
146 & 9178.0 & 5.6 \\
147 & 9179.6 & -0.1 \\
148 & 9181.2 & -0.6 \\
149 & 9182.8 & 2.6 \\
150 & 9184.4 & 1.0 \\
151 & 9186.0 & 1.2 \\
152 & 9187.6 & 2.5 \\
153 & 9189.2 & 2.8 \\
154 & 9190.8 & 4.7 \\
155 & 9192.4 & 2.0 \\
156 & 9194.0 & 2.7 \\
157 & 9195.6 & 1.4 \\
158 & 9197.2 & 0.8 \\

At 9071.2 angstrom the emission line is Hbeta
